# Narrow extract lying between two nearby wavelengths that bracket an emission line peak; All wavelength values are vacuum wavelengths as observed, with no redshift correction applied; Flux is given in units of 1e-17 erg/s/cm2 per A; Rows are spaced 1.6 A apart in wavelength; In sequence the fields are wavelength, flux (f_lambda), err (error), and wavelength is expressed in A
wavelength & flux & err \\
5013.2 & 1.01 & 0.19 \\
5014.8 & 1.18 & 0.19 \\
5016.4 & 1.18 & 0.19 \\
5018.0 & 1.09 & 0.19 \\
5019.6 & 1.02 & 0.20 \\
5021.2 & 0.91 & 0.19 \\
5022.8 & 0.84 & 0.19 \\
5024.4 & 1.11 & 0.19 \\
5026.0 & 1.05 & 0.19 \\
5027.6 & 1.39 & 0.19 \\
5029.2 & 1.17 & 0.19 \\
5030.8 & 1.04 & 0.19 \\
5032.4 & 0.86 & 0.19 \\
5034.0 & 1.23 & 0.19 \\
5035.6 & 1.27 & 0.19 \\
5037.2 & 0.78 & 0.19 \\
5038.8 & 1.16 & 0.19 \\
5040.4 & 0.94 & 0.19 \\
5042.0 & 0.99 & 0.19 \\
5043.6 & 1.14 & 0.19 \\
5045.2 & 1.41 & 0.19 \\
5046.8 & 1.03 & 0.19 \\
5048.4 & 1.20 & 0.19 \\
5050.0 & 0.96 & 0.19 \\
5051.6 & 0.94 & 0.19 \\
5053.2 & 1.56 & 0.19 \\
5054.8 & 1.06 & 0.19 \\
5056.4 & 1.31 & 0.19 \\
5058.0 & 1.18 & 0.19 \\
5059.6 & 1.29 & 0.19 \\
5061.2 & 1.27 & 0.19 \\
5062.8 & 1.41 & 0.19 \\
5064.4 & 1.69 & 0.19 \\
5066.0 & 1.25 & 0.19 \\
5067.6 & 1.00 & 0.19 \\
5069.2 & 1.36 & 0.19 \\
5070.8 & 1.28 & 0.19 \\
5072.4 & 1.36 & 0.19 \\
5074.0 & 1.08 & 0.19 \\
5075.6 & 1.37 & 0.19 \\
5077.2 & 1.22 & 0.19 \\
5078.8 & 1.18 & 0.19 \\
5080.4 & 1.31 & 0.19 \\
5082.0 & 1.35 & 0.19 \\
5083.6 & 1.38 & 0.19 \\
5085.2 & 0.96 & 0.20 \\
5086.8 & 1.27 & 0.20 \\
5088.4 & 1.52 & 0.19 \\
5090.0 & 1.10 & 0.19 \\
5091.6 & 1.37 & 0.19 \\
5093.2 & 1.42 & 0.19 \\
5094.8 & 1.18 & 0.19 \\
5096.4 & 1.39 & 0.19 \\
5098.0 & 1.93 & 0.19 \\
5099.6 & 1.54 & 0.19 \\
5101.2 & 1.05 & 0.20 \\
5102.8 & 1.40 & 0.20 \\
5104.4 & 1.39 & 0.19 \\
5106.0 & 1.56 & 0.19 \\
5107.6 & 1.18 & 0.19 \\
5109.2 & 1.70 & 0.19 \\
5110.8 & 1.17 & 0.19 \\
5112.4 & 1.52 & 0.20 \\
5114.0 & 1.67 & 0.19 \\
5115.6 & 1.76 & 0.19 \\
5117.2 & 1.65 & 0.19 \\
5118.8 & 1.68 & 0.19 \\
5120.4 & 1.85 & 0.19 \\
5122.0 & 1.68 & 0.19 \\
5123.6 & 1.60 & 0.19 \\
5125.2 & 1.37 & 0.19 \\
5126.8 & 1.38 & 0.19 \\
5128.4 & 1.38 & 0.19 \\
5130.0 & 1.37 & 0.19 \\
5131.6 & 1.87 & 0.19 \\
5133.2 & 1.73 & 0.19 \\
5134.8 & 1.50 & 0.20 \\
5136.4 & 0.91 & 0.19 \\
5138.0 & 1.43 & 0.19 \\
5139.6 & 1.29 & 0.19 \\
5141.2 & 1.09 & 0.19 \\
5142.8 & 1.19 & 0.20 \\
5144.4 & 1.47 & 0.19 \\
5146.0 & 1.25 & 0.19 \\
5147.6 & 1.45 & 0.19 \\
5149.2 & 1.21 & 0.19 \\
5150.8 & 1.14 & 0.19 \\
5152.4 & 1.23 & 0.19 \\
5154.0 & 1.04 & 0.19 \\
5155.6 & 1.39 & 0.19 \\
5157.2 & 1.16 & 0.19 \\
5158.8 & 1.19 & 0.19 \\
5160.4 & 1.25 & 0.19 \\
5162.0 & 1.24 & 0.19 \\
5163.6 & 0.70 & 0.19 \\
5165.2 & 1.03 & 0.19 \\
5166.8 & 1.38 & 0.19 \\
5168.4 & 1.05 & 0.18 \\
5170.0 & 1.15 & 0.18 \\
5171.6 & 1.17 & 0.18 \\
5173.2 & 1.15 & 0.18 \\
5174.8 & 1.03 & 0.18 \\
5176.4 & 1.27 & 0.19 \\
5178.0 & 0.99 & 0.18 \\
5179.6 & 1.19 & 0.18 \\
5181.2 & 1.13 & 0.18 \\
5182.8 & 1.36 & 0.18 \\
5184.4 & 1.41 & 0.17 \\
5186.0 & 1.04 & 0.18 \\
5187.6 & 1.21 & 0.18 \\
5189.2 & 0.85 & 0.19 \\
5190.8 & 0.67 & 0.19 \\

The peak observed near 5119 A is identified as C III] 1909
